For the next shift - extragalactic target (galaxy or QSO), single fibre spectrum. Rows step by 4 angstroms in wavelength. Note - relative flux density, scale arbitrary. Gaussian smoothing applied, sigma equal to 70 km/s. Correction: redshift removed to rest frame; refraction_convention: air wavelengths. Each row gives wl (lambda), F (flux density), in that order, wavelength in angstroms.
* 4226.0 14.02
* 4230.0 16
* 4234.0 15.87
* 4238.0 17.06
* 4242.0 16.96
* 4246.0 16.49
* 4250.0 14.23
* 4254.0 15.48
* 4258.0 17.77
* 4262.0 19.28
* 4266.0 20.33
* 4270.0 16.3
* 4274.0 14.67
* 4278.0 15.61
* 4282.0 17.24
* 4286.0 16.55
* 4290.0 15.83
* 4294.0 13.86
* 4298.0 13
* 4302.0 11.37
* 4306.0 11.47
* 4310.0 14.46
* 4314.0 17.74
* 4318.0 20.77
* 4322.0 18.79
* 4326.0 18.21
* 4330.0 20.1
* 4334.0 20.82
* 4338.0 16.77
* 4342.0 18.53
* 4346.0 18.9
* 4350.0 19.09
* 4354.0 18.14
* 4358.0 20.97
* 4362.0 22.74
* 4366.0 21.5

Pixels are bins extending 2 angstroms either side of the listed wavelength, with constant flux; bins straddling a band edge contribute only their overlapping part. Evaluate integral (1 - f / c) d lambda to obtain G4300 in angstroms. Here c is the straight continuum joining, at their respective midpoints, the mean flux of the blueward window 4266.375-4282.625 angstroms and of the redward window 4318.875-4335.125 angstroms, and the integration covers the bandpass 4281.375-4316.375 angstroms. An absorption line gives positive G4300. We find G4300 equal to 6.2 angstroms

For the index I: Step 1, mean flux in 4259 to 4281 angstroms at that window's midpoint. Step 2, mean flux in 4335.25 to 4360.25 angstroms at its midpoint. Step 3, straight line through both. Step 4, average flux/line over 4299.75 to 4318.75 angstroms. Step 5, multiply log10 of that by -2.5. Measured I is 0.22 mag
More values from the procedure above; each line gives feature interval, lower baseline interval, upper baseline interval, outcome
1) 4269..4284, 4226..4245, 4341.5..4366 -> 0.10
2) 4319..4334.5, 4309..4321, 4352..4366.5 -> -0.04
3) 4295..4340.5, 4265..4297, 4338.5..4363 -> 0.08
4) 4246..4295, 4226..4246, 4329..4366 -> 0.05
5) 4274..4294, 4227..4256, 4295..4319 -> -0.06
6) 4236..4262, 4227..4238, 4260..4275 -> 0.02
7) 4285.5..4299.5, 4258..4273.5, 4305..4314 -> 0.08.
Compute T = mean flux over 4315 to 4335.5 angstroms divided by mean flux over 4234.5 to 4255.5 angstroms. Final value 1.22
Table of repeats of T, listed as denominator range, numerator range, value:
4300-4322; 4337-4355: 1.19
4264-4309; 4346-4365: 1.34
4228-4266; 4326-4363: 1.16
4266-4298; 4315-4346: 1.20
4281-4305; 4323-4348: 1.31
